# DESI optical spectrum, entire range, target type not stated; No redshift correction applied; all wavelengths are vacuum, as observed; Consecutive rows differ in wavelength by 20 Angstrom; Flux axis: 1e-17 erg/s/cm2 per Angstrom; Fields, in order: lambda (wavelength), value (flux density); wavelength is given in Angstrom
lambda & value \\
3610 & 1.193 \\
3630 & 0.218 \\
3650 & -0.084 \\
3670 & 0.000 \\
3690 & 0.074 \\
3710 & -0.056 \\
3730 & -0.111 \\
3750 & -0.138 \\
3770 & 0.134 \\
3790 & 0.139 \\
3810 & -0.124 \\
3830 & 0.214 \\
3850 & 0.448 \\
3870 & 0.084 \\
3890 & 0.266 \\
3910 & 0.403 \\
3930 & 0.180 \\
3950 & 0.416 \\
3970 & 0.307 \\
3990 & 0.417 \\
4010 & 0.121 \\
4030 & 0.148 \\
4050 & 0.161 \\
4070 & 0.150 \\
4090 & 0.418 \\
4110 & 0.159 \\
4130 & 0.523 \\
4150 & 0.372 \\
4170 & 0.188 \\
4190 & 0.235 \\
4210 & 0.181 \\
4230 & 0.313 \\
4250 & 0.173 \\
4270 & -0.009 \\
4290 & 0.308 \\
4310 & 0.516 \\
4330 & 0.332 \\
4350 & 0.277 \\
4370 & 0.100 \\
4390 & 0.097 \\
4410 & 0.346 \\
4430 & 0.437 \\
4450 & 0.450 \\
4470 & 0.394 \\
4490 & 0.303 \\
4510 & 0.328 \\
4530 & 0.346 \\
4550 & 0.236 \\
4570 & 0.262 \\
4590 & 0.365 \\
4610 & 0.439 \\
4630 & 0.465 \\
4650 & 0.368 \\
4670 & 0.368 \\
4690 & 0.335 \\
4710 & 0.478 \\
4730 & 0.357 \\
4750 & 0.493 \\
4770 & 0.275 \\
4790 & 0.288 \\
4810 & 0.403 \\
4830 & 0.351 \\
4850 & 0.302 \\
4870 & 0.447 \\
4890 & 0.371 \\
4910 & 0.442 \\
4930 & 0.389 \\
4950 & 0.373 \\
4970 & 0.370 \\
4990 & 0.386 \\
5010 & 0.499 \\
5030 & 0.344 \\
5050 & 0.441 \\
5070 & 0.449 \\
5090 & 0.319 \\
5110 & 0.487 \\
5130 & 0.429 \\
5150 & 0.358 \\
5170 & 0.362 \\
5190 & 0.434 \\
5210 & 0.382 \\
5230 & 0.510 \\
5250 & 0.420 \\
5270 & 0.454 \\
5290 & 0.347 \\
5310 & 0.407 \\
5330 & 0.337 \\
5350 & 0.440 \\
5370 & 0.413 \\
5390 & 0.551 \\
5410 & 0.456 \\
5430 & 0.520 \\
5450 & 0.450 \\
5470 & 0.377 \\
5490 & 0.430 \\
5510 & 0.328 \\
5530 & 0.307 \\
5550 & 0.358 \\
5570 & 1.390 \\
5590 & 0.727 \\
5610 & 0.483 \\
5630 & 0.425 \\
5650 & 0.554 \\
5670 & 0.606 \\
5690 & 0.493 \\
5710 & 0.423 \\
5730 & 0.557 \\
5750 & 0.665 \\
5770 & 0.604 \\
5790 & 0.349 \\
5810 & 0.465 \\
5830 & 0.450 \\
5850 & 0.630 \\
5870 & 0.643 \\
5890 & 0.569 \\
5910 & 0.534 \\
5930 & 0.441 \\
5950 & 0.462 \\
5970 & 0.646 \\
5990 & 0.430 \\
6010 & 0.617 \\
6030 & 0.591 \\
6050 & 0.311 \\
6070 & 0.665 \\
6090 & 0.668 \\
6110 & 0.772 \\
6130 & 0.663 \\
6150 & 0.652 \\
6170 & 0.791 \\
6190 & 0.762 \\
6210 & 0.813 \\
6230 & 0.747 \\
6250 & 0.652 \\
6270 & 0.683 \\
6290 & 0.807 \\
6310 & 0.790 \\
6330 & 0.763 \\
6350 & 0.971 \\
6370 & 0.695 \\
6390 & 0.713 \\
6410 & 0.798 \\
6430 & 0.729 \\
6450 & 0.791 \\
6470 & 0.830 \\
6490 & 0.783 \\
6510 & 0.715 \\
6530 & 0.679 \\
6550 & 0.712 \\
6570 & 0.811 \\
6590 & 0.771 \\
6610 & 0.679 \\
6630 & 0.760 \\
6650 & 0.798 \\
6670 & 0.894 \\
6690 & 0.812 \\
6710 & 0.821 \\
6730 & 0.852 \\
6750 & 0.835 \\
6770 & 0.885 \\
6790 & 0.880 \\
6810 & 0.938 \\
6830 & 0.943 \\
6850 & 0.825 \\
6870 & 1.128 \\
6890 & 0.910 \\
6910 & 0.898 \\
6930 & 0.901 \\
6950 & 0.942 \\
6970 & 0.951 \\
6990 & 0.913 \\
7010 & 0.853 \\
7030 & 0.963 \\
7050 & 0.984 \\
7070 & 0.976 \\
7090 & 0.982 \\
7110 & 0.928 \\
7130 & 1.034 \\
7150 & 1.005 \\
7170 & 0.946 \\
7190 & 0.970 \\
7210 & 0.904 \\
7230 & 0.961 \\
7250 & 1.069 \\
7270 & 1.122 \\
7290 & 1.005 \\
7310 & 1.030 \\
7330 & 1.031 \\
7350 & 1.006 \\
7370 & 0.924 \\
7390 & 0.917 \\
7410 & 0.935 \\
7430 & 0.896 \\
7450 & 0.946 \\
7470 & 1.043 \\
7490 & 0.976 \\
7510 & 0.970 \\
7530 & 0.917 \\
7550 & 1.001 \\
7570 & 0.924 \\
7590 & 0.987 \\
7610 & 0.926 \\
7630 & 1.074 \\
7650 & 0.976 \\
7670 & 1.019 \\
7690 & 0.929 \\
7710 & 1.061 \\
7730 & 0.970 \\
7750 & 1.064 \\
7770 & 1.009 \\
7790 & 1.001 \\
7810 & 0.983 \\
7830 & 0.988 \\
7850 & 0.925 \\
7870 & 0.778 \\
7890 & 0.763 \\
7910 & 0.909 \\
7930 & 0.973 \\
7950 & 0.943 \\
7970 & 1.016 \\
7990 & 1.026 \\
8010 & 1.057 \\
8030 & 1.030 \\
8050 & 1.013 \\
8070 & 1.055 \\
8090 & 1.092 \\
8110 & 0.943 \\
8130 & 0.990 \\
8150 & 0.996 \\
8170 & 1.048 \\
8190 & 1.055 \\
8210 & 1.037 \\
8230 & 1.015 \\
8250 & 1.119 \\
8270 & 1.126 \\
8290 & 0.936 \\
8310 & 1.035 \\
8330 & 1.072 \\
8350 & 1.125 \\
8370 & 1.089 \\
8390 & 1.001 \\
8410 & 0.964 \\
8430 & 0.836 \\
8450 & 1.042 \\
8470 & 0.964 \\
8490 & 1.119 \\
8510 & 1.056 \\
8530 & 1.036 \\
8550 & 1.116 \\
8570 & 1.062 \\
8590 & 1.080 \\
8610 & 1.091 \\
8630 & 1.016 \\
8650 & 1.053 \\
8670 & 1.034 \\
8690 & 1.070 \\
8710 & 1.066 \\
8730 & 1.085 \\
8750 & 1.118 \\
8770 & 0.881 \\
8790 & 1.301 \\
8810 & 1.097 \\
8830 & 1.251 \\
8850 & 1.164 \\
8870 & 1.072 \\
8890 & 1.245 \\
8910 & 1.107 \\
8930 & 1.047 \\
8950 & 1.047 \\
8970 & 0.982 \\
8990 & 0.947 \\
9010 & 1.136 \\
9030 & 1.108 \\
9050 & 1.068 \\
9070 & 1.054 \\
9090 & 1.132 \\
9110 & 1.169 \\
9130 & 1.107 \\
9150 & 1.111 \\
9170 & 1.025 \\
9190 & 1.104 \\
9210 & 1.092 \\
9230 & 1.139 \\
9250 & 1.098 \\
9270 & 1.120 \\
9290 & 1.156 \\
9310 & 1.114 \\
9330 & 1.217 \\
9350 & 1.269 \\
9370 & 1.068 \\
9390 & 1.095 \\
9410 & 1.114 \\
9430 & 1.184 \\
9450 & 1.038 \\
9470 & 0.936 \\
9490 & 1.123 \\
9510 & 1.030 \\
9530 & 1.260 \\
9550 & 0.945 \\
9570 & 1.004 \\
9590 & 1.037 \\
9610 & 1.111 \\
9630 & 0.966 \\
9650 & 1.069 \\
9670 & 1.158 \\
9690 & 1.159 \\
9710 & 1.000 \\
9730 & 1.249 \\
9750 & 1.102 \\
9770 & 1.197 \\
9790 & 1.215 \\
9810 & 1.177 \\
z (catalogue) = 0.52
